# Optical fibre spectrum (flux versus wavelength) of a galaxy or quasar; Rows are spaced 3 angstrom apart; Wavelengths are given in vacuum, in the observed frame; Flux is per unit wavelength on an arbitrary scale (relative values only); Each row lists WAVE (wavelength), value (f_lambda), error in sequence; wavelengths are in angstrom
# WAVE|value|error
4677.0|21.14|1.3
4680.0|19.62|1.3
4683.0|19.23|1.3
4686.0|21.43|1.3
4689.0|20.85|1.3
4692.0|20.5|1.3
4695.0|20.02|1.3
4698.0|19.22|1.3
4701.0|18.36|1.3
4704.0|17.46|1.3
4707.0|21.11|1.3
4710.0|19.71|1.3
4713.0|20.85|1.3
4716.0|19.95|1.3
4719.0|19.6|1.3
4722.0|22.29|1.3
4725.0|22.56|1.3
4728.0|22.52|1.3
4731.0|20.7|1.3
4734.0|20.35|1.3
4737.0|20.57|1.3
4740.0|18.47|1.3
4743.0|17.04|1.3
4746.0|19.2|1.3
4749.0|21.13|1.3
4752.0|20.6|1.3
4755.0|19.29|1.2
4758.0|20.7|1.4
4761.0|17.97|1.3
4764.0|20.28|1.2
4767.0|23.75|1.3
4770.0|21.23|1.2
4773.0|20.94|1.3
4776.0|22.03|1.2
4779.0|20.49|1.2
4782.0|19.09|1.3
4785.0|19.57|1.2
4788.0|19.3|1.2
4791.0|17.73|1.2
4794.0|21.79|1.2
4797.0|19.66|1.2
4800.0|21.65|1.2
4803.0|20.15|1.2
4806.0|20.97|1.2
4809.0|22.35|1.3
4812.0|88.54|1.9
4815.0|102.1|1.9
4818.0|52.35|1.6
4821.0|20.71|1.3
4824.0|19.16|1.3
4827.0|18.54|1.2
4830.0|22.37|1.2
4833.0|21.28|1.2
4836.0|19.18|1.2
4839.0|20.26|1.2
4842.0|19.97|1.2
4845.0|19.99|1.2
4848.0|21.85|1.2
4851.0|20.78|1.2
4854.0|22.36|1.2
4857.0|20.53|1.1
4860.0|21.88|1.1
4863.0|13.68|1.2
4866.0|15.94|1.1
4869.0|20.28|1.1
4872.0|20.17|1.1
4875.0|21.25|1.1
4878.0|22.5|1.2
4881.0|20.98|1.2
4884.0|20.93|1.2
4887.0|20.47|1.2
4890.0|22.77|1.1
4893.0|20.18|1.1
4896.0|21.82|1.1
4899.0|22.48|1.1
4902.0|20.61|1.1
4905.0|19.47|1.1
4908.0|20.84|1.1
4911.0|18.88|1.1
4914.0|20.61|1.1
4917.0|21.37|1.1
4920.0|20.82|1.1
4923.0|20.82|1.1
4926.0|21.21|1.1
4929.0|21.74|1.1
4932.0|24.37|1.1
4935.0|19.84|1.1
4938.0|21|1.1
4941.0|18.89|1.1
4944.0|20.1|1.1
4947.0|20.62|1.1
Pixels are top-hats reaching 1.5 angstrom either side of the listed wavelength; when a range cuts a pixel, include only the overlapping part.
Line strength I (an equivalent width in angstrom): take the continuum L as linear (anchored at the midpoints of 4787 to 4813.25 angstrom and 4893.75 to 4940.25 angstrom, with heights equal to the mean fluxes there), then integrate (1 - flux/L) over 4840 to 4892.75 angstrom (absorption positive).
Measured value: 7.6 angstrom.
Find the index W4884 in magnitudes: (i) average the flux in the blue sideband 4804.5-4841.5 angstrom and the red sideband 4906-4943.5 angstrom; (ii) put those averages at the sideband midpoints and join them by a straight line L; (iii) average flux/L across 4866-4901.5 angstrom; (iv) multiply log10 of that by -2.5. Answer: 0.25 mag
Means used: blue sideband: 35.2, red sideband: 20.8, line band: 21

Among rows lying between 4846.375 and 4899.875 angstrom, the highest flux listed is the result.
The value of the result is 22.77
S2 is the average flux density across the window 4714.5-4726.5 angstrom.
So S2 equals 21.1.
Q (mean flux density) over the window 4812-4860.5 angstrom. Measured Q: 29.7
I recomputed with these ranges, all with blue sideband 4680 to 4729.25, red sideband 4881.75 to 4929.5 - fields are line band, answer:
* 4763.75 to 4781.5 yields -0.8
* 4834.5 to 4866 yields 1.4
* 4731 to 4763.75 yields 1.3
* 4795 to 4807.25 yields 0.0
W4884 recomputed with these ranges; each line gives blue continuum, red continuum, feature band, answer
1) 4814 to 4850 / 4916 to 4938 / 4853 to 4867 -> 0.373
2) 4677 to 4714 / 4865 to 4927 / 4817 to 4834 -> -0.223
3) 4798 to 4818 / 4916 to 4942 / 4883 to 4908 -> 0.305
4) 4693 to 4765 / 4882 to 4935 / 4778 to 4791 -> 0.054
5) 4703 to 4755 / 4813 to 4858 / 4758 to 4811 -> 0.169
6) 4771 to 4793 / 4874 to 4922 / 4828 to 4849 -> -0.009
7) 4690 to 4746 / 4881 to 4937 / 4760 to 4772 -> -0.033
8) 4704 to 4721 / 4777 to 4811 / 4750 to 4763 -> 0.053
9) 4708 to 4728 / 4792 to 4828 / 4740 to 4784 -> 0.351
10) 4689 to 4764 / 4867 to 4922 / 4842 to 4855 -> -0.022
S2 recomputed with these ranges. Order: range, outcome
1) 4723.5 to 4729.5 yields 22.5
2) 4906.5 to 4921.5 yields 20.5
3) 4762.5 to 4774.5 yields 21.6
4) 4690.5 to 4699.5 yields 19.9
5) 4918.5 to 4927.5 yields 21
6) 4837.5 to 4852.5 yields 20.6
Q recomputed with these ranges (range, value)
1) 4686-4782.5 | 20.3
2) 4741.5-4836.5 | 26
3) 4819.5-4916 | 20.4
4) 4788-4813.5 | 28.5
